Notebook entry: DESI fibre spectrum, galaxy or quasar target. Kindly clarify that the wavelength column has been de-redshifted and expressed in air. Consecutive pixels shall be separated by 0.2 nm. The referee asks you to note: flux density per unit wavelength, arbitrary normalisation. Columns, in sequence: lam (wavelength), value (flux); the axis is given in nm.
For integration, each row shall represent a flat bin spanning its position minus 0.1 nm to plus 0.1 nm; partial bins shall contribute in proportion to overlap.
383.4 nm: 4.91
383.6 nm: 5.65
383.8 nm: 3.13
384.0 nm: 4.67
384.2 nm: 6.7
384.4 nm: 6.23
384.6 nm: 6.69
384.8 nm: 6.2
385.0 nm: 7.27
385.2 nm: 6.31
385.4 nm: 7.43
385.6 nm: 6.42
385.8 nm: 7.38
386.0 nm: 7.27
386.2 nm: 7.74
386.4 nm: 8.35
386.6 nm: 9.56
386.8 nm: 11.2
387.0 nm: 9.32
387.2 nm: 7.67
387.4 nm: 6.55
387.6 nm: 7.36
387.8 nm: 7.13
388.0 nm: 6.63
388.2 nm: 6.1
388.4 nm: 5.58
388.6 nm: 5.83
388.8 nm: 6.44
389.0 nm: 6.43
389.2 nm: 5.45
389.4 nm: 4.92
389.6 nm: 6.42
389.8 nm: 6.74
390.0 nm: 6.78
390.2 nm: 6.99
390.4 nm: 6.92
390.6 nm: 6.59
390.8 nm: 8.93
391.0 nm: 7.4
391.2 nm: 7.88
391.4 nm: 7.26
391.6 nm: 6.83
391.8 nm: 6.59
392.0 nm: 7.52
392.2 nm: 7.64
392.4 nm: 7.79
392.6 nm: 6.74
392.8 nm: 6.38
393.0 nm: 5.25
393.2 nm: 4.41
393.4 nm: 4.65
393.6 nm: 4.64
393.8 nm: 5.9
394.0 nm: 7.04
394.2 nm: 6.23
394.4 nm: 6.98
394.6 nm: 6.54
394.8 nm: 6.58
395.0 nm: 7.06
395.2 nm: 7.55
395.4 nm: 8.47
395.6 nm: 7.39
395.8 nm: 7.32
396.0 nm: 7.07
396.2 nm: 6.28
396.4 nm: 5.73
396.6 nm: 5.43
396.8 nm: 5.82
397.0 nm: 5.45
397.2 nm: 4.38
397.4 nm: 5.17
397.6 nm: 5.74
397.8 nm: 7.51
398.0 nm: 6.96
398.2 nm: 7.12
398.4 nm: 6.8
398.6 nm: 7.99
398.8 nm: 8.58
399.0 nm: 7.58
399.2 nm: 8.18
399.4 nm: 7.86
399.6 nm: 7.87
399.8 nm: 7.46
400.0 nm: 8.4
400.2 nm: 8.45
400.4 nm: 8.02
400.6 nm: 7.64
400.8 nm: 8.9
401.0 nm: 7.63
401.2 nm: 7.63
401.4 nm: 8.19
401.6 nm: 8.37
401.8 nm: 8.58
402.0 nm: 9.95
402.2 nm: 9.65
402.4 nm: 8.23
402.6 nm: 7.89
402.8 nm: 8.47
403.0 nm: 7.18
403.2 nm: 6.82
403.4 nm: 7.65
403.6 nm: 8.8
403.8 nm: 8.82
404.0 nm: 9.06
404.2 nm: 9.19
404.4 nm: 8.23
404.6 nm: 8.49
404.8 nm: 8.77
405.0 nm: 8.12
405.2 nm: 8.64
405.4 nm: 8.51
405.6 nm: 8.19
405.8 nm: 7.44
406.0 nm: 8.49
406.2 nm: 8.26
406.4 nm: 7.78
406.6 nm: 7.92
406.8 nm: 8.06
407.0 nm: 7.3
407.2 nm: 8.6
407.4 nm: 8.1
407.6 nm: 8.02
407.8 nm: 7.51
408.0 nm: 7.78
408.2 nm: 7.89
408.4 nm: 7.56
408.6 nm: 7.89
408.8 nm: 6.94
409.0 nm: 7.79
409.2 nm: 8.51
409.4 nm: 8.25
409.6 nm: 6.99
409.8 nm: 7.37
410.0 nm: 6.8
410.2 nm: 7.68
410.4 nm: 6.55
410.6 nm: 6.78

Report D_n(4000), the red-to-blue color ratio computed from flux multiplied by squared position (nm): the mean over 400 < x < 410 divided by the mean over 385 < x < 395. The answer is 1.27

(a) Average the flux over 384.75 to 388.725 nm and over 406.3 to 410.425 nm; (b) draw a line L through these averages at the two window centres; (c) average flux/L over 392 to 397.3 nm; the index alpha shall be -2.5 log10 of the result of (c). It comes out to 0.178 mag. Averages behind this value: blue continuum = 7.37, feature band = 6.36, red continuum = 7.7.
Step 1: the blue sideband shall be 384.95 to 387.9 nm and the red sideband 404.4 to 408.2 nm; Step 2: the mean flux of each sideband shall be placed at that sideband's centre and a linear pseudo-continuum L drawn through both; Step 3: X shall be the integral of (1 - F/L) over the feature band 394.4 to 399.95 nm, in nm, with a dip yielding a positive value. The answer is 0.75 nm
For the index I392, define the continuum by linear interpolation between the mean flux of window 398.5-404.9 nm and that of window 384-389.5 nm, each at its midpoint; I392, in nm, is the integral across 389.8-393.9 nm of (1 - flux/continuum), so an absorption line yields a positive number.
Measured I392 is 0.42 nm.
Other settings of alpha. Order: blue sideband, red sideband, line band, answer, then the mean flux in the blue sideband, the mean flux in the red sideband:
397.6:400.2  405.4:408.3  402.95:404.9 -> -0.06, 7.65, 7.97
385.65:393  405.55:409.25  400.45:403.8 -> -0.08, 7.14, 7.88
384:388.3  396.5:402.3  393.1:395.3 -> 0.21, 7.34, 7.49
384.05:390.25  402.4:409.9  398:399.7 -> -0.01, 6.98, 8.04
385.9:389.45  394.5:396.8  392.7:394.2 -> 0.25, 7.23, 6.81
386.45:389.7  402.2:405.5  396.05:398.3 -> 0.29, 7.06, 8.35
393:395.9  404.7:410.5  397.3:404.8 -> -0.12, 6.44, 7.85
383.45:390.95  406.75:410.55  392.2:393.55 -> 0.18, 6.83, 7.65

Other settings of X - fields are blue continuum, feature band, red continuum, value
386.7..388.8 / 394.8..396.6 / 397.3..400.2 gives 0.10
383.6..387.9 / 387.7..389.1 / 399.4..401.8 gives 0.19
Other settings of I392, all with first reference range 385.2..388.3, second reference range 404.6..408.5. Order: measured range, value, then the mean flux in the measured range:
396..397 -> 0.250 nm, 5.9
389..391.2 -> 0.285 nm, 6.75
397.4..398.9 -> 0.152 nm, 7.1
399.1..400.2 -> -0.009 nm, 8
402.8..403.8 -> 0.023 nm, 7.82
